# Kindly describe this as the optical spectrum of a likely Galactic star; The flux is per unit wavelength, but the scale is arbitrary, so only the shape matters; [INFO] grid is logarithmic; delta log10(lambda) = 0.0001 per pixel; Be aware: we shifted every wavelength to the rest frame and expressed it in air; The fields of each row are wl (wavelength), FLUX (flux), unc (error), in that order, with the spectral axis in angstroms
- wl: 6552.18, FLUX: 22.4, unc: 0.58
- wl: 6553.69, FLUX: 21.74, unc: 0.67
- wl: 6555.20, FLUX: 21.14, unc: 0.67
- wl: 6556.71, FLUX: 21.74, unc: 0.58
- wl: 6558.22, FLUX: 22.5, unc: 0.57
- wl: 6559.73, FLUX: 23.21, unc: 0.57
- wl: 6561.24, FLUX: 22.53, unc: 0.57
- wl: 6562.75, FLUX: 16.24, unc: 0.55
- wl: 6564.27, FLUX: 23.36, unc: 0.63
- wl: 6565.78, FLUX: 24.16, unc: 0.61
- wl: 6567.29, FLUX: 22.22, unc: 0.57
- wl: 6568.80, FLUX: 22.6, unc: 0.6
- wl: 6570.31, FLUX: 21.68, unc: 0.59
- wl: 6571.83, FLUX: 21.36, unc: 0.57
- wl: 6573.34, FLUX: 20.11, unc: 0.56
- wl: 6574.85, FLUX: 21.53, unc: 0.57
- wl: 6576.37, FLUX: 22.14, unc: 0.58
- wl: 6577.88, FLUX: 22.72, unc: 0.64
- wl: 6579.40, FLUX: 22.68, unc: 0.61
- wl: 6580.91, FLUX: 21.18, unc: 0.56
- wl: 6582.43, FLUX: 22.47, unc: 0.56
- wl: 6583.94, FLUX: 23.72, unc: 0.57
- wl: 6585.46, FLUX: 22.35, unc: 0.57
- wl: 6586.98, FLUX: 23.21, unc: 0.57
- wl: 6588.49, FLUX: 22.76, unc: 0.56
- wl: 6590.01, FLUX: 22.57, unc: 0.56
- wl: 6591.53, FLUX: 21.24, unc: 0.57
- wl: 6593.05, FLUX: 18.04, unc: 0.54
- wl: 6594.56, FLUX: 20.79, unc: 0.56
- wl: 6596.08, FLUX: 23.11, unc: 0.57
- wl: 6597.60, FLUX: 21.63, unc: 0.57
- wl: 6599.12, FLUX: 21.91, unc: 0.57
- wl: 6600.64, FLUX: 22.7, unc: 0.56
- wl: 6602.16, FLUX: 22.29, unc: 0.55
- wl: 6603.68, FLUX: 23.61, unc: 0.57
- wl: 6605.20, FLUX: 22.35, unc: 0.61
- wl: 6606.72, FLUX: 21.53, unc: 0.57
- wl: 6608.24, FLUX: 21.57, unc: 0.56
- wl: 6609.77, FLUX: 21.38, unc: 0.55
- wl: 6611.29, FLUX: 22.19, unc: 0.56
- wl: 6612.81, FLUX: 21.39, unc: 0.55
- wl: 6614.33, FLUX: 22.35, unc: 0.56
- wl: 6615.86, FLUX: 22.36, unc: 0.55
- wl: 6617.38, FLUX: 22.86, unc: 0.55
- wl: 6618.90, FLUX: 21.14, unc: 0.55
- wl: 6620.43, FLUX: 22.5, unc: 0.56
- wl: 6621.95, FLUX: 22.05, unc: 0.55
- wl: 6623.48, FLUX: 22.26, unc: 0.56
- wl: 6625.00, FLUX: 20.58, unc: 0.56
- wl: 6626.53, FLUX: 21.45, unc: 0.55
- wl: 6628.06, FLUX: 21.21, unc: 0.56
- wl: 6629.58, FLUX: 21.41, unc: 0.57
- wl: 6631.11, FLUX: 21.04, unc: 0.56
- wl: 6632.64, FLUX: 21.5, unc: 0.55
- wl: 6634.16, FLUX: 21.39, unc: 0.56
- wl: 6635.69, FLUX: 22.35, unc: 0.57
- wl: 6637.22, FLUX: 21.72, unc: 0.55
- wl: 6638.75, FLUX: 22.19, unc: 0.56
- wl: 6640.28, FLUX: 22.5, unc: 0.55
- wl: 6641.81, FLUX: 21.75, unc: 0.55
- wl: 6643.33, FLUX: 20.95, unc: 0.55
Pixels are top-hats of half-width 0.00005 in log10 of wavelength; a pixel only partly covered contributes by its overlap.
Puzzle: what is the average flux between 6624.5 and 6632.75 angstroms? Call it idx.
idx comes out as 21.2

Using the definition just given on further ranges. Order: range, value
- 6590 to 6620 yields 21.8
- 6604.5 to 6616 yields 21.9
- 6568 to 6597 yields 21.9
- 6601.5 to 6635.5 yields 21.8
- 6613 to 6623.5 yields 22.2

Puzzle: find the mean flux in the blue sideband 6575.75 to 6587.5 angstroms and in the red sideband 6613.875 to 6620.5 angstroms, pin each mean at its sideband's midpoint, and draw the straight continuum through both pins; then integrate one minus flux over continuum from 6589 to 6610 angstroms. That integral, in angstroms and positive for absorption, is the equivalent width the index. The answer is 0.5 angstroms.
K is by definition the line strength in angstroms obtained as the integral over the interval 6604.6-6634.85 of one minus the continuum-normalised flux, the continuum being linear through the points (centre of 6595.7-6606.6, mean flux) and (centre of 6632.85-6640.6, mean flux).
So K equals 0.6 angstroms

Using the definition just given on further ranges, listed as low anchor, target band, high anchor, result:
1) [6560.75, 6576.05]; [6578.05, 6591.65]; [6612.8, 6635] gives -0.58 angstroms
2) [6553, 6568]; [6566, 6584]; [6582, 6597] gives -0.07 angstroms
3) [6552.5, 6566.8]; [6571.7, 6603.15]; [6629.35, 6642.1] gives -0.18 angstroms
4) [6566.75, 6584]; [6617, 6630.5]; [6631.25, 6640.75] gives 0.13 angstroms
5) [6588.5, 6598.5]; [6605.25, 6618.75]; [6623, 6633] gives -0.39 angstroms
